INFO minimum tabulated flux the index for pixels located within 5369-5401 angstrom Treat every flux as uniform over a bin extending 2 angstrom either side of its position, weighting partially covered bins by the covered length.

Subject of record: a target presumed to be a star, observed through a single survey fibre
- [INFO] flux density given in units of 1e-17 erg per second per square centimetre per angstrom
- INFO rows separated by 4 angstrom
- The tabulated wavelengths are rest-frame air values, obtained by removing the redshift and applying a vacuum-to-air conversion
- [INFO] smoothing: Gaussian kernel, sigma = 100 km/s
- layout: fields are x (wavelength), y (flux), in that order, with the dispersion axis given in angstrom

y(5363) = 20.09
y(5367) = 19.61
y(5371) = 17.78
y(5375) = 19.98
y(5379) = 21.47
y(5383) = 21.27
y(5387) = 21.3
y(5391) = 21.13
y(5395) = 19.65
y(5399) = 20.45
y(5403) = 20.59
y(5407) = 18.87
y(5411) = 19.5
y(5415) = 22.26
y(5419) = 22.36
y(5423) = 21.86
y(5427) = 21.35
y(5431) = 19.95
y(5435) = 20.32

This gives 17.78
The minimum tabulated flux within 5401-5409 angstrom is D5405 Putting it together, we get 18.87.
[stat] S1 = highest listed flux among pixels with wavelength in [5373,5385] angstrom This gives 21.47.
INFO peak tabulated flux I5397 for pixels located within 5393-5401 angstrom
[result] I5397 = 20.45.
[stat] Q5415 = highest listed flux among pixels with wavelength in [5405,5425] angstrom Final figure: 22.36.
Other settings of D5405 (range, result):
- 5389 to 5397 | 19.65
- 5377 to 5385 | 21.27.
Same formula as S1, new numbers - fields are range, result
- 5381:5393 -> 21.3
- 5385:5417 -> 22.26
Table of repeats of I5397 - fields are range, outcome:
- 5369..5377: 19.98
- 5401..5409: 20.59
